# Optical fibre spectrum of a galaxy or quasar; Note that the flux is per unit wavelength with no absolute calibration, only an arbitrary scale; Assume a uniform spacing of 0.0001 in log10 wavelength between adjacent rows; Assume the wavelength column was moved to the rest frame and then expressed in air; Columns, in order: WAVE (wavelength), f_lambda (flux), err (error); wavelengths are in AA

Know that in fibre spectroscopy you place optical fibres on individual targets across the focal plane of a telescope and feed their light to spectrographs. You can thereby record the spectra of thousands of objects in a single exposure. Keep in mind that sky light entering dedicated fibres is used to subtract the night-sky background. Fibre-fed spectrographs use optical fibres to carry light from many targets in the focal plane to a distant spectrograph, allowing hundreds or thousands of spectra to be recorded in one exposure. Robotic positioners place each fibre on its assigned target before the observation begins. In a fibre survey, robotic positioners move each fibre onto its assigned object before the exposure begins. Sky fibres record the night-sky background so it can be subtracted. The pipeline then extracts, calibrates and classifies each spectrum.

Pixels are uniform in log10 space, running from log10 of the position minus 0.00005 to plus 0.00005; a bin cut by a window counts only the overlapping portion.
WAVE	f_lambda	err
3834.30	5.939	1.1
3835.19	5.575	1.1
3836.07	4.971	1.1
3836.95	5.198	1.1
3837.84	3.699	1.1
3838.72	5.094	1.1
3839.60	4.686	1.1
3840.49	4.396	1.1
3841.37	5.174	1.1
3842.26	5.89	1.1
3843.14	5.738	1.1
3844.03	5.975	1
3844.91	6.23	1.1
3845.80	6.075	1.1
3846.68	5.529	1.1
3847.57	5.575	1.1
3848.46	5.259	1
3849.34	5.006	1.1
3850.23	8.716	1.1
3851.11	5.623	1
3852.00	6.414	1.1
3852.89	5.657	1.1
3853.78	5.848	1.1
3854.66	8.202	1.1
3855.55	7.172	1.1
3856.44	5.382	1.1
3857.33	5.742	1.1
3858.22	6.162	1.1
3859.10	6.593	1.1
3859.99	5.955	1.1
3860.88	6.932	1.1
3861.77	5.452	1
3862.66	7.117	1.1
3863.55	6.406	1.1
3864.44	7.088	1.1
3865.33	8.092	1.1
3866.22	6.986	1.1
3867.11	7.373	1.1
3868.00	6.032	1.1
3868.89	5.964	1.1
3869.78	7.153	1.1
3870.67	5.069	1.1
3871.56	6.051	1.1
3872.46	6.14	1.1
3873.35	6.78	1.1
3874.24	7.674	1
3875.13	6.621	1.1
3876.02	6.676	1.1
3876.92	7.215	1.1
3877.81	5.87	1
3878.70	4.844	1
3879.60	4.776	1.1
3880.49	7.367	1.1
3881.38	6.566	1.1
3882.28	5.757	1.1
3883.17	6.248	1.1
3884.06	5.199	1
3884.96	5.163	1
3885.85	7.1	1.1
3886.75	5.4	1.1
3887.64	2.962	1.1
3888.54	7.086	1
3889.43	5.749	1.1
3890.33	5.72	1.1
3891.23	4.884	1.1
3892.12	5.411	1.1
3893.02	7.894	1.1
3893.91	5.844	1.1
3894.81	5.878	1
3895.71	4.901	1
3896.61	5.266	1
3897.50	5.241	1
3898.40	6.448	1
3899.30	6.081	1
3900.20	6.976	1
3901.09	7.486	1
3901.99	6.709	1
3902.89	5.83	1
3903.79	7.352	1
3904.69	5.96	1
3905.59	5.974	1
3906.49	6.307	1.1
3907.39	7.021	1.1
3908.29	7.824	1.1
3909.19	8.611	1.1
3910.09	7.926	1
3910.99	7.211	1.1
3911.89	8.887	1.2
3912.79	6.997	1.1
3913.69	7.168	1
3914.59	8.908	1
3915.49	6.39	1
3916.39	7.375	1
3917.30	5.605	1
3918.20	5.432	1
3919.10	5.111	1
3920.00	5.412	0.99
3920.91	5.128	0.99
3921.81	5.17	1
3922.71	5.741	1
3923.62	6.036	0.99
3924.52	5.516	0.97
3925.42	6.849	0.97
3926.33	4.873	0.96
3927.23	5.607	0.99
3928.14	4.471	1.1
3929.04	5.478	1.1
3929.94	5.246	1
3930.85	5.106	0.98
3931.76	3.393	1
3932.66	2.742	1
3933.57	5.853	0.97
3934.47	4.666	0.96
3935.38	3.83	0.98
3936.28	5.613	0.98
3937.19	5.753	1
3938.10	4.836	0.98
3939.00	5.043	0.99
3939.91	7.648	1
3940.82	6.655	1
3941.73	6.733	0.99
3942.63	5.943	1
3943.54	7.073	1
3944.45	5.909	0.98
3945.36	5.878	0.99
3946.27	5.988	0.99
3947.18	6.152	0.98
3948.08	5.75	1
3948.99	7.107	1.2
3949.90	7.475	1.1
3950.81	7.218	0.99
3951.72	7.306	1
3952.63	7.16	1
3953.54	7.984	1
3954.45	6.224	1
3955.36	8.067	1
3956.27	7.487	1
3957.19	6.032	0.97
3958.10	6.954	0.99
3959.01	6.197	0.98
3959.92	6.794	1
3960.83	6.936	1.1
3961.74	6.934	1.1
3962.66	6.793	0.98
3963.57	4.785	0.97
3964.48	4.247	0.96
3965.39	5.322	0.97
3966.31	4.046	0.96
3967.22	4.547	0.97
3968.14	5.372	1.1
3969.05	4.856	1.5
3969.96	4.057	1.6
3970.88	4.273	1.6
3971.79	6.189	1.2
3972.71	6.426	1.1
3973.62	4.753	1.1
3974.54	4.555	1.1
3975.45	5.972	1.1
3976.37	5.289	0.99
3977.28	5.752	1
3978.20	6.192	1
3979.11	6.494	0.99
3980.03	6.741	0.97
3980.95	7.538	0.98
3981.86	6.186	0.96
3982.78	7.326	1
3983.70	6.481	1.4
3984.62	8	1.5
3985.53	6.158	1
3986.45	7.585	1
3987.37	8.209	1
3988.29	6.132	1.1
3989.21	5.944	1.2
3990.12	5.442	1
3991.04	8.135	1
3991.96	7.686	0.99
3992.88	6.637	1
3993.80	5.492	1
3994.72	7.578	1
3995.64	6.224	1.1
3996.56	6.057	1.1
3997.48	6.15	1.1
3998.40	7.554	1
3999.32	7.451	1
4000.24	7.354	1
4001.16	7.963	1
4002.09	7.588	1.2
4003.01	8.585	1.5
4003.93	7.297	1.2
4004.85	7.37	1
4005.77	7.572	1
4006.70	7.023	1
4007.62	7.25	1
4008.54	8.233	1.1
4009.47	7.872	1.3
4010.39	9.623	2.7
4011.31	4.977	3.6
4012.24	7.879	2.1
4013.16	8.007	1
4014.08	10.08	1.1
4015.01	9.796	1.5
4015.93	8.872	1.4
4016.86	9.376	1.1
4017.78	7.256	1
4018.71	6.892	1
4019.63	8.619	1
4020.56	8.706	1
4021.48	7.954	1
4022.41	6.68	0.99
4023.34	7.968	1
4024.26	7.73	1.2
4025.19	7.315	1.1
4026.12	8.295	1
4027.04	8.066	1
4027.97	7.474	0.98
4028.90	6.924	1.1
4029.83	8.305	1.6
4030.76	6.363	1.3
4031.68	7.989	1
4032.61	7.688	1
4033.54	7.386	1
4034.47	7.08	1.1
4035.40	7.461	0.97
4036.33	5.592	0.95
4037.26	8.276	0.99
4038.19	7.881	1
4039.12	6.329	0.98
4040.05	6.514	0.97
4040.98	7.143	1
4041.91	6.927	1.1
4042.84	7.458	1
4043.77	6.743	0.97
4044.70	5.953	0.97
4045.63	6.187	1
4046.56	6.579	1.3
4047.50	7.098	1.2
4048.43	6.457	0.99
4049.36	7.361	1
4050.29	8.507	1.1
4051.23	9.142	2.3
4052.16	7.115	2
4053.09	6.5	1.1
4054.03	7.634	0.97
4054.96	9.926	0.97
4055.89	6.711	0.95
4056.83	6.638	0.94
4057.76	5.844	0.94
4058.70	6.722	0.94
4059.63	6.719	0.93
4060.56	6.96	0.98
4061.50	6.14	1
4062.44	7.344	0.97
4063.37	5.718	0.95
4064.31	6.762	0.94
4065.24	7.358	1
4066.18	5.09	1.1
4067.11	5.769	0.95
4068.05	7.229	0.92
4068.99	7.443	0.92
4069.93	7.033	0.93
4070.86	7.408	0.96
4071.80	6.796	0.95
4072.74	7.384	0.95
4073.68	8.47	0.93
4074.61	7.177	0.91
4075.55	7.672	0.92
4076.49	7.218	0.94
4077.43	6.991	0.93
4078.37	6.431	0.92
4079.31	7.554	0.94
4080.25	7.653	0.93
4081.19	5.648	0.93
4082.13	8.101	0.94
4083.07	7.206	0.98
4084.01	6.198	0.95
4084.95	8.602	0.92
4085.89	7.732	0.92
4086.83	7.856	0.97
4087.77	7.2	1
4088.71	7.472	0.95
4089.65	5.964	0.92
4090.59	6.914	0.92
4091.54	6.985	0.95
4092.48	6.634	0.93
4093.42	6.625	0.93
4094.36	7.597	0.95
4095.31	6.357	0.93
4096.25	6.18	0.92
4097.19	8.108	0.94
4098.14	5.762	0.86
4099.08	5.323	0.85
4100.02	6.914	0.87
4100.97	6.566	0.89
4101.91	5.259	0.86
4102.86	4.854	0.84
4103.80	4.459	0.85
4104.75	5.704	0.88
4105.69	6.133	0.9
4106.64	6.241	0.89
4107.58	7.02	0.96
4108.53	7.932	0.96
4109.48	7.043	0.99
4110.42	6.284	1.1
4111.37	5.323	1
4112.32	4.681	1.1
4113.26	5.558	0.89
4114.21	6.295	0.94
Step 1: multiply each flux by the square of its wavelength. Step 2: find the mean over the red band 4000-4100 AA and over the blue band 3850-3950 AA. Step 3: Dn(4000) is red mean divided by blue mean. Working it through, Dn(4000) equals 1.28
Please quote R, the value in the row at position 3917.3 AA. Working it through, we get 5.605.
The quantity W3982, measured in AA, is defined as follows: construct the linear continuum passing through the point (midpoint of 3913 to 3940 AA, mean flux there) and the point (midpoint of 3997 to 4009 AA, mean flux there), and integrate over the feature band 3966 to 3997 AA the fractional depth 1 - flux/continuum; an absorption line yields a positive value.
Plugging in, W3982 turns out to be 3.64 AA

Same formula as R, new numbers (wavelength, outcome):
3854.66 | 8.202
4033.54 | 7.386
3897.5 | 5.241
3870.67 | 5.069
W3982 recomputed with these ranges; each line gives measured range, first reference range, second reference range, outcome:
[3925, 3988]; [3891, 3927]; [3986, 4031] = 8.7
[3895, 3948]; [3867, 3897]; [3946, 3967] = 1.6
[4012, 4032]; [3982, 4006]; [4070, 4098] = -2.6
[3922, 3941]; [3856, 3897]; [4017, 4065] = 3.6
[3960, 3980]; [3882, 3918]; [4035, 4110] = 3.4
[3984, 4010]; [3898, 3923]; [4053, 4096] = -1.1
